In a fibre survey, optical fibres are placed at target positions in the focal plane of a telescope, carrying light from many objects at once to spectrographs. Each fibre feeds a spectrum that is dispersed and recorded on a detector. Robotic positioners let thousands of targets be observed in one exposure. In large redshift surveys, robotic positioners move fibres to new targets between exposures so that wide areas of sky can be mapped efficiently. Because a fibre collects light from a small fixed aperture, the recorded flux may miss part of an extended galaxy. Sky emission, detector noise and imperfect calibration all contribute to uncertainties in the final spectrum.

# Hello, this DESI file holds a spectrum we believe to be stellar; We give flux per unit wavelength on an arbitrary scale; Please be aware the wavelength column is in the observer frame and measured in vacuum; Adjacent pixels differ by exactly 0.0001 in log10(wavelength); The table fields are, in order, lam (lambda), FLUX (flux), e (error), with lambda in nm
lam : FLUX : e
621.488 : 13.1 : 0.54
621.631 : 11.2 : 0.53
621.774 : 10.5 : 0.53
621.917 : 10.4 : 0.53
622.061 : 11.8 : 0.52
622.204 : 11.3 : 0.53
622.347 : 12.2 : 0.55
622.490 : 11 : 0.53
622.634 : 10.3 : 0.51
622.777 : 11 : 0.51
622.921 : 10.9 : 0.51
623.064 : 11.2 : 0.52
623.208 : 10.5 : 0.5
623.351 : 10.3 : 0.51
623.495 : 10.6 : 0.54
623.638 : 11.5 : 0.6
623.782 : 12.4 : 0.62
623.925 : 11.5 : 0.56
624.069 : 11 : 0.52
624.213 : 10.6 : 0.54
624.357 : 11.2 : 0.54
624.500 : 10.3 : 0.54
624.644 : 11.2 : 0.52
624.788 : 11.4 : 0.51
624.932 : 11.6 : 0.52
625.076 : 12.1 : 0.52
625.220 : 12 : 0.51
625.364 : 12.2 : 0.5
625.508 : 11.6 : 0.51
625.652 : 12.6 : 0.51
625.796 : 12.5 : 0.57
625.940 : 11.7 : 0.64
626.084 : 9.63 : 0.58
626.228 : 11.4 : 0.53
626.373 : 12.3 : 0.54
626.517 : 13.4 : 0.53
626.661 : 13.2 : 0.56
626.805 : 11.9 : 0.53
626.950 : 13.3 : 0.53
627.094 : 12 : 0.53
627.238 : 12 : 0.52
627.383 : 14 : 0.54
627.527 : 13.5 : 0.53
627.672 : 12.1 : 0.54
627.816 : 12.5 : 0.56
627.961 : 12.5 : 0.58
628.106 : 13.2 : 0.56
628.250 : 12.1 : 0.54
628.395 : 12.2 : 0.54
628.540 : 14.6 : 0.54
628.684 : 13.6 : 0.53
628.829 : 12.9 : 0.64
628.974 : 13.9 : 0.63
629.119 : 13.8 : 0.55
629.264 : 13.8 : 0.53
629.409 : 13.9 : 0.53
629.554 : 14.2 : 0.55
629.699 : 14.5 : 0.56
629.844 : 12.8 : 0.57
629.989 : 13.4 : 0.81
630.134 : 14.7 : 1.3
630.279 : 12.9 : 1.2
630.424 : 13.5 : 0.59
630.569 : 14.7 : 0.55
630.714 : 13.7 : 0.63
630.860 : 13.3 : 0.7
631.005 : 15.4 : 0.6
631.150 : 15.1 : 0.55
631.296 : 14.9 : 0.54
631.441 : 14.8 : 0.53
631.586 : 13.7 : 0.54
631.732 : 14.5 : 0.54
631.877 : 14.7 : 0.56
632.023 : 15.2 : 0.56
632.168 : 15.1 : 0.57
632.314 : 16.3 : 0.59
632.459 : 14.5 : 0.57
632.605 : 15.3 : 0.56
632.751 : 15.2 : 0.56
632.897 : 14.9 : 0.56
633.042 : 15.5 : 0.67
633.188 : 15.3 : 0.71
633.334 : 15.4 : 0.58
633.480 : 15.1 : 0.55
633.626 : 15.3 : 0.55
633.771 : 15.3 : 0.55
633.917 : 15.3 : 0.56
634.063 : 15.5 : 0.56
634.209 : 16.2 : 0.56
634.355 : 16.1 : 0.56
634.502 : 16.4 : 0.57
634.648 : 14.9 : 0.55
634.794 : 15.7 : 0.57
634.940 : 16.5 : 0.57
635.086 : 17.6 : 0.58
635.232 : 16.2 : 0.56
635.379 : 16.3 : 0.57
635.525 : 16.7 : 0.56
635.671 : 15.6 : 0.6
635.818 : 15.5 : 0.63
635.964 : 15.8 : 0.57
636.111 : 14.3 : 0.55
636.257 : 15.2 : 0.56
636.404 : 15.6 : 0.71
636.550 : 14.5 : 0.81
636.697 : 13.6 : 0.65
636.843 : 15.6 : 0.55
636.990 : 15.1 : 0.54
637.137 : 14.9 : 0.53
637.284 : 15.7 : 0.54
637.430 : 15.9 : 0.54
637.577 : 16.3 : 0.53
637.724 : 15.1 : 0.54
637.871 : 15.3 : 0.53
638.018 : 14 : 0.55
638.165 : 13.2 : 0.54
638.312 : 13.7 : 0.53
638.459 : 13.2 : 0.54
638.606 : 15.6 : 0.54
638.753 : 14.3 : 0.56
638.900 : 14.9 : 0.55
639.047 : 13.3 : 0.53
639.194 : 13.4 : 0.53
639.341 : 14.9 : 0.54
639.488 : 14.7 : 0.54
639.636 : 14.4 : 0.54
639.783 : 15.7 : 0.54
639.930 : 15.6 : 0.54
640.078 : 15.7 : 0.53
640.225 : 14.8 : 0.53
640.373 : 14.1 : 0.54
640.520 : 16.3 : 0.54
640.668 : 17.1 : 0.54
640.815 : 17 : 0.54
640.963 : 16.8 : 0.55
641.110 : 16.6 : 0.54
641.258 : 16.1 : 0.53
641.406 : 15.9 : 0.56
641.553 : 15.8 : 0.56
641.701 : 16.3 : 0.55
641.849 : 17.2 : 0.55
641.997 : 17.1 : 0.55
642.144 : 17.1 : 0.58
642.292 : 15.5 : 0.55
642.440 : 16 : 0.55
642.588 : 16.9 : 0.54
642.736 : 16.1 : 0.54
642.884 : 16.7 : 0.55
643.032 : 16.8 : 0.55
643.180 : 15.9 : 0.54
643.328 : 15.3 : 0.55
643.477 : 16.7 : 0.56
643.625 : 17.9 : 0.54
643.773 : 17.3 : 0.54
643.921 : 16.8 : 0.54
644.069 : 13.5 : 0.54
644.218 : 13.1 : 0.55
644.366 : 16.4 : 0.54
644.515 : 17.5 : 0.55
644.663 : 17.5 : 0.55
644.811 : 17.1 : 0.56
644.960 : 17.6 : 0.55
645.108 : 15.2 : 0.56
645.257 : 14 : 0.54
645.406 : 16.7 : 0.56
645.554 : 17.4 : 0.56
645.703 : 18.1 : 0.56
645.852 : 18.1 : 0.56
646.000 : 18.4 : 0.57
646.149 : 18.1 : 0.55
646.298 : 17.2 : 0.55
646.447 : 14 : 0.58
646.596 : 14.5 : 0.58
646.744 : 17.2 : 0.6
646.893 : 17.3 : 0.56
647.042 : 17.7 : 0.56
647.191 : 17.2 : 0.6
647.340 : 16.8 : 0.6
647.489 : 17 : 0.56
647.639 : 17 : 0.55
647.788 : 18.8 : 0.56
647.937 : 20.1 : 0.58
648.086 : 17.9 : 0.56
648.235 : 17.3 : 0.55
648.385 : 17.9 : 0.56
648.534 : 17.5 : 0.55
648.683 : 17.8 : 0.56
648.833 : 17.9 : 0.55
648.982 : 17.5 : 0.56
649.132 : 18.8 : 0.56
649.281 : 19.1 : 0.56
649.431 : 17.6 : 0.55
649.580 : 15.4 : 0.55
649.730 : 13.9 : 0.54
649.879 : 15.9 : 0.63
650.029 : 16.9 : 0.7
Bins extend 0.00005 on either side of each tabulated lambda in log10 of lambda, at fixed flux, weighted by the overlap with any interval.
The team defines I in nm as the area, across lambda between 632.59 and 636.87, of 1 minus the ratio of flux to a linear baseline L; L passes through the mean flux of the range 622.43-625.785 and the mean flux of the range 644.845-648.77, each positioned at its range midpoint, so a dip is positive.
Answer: -0.46 nm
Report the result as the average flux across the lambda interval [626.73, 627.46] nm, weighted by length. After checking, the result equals 12.7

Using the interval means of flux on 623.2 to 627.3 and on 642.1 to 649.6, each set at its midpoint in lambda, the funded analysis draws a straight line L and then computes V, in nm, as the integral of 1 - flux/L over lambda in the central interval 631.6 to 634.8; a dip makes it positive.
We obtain -0.38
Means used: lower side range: 11.7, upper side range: 16.9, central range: 15.3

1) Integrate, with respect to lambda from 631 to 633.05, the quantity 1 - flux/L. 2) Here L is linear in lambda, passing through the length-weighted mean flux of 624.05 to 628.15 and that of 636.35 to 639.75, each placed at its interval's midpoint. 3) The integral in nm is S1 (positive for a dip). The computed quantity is -0.25 nm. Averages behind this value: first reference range 12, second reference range 14.7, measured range 15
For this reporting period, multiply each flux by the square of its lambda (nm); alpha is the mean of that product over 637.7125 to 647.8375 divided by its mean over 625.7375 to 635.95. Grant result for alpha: 1.17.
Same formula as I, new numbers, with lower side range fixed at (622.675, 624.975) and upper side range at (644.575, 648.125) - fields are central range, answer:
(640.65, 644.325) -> -0.050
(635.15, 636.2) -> -0.113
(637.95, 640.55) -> 0.119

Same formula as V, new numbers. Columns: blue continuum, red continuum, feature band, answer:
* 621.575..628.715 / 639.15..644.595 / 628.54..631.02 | -0.16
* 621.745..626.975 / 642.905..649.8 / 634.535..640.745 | -0.18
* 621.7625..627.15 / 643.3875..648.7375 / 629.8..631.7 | -0.15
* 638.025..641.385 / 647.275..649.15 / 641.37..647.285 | 0.01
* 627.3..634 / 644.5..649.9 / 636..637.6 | 0.02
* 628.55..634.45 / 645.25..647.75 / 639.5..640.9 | 0.03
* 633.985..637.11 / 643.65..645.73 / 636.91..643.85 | 0.16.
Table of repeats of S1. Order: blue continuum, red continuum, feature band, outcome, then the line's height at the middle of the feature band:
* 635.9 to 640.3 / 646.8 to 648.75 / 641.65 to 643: -0.041 nm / 16.1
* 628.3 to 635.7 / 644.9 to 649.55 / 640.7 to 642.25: -0.019 nm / 16.4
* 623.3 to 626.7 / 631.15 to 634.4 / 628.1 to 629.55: -0.010 nm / 13.4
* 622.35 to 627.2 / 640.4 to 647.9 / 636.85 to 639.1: 0.038 nm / 15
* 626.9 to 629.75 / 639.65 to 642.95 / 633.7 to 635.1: -0.123 nm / 14.6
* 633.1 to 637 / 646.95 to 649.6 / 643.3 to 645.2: 0.090 nm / 17.1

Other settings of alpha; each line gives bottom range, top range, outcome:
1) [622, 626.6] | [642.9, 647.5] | 1.55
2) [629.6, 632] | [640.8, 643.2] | 1.20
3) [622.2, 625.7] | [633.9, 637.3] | 1.43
